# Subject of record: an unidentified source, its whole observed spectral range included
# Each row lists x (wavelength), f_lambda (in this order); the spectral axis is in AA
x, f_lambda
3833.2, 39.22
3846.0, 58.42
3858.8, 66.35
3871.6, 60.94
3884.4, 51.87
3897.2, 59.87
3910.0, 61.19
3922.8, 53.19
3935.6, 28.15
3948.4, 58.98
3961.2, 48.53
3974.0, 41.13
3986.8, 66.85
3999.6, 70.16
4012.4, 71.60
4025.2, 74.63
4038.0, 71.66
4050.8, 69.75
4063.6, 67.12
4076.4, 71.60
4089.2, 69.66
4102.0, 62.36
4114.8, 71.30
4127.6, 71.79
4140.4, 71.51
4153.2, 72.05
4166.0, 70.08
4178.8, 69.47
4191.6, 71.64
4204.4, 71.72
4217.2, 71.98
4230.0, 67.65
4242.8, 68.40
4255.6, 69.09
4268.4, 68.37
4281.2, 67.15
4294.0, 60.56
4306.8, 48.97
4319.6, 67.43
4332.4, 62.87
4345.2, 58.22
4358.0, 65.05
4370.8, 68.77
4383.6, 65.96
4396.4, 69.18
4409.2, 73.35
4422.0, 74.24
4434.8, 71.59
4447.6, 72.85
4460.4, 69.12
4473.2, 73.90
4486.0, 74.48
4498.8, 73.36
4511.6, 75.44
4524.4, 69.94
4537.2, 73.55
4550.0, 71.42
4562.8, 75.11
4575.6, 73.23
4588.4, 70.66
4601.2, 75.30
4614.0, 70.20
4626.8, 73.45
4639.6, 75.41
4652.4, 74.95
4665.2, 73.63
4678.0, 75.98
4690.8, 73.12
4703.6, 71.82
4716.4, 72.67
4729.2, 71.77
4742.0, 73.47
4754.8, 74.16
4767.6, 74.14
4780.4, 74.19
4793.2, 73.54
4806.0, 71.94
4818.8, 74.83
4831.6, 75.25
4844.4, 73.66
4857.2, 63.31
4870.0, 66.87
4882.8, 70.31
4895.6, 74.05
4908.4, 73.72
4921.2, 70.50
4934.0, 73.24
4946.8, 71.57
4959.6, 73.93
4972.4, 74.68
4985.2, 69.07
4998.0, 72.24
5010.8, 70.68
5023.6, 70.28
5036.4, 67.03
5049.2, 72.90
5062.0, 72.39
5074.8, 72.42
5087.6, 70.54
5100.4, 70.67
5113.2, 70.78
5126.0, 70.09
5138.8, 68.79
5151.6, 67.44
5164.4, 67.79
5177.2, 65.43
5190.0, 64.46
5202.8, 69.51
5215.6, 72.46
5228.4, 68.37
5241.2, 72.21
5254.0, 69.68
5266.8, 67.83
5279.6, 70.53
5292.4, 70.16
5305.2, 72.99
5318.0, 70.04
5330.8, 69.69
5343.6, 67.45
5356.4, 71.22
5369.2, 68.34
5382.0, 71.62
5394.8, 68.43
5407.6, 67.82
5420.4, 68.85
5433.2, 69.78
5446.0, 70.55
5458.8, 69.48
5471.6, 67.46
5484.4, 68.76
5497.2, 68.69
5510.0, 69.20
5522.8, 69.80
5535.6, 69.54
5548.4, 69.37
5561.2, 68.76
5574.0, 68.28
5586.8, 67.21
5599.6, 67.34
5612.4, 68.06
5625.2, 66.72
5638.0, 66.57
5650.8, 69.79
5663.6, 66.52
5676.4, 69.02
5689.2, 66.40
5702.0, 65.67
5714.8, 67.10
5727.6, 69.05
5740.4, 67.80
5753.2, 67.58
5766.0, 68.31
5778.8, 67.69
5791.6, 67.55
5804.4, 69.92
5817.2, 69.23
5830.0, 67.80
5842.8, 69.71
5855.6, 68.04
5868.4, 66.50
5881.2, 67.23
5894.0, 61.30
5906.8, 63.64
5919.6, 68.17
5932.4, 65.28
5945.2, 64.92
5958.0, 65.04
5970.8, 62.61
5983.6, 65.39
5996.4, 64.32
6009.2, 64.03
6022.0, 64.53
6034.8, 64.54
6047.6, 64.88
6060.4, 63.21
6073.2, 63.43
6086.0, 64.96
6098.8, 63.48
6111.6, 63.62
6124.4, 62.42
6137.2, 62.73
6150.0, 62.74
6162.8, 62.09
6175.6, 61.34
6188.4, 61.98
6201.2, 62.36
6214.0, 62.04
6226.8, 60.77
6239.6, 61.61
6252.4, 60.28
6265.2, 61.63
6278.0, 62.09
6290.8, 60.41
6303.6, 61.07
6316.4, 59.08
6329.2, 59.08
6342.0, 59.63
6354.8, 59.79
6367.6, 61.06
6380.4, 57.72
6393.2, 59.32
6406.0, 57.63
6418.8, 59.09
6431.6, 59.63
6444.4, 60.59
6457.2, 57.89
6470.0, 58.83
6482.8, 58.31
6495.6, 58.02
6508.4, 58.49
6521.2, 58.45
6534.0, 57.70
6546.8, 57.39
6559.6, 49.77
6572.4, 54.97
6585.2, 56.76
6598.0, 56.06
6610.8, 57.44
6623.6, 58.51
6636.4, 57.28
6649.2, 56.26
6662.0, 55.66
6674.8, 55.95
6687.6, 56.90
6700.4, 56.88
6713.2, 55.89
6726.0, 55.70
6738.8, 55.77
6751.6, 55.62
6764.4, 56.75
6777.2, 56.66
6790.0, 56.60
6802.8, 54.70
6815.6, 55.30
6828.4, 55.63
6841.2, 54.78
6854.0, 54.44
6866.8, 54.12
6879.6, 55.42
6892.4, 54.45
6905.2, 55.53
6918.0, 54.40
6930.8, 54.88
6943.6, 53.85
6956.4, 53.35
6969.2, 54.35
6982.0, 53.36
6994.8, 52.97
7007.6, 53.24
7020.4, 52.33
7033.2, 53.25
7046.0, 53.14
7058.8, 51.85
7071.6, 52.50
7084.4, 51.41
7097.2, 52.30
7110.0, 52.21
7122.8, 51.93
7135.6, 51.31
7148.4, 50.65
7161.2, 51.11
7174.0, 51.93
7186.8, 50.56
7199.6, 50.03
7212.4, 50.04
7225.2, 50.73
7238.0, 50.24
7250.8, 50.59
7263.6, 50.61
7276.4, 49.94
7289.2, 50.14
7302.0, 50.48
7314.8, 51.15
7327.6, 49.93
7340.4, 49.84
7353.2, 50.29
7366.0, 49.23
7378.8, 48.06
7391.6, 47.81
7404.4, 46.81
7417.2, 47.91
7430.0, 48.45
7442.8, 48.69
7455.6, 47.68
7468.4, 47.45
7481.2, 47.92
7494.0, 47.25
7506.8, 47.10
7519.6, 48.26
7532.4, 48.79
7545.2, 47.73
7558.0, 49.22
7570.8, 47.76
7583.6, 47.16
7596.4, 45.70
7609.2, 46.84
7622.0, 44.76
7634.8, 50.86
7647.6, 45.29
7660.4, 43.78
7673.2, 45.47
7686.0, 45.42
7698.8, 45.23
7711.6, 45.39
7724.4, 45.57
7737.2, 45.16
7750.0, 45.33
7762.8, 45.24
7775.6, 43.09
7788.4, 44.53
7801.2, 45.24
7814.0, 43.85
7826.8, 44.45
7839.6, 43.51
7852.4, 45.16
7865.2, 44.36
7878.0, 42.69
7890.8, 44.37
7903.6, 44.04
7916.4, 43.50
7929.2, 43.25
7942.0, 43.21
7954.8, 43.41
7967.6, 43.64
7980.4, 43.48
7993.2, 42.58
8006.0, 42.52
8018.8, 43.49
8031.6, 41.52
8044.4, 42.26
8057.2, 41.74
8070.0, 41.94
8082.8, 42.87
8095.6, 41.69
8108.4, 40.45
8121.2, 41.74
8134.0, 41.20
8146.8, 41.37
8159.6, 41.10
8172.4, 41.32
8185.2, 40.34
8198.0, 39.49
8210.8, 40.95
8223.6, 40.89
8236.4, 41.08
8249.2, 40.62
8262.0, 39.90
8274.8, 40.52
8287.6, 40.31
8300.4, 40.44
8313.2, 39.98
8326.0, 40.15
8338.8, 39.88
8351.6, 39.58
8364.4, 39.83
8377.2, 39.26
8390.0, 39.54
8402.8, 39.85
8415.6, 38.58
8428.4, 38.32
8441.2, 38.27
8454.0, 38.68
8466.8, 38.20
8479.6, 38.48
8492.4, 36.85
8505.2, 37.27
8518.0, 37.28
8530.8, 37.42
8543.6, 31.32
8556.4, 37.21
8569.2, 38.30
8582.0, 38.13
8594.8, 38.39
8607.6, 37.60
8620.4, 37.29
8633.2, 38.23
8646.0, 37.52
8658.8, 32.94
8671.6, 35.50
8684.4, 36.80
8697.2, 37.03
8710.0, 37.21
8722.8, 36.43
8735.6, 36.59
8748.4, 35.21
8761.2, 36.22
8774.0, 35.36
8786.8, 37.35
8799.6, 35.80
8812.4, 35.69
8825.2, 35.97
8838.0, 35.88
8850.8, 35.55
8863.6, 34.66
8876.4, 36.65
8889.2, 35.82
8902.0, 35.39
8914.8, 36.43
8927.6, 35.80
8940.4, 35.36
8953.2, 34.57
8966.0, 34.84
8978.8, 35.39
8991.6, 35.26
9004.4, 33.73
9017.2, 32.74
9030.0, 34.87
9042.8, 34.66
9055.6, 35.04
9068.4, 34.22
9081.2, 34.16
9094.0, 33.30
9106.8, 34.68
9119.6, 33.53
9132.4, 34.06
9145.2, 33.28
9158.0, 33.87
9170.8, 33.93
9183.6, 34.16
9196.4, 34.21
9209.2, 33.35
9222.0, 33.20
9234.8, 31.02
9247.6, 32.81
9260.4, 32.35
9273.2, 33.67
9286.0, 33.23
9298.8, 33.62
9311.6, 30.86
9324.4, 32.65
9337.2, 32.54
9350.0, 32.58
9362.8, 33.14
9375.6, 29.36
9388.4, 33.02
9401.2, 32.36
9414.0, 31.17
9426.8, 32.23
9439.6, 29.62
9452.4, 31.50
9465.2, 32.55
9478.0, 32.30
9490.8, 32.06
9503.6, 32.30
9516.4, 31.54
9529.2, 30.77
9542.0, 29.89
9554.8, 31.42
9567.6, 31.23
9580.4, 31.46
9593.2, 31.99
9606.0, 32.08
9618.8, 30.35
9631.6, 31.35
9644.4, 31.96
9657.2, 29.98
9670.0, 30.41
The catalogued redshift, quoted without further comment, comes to 0.000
